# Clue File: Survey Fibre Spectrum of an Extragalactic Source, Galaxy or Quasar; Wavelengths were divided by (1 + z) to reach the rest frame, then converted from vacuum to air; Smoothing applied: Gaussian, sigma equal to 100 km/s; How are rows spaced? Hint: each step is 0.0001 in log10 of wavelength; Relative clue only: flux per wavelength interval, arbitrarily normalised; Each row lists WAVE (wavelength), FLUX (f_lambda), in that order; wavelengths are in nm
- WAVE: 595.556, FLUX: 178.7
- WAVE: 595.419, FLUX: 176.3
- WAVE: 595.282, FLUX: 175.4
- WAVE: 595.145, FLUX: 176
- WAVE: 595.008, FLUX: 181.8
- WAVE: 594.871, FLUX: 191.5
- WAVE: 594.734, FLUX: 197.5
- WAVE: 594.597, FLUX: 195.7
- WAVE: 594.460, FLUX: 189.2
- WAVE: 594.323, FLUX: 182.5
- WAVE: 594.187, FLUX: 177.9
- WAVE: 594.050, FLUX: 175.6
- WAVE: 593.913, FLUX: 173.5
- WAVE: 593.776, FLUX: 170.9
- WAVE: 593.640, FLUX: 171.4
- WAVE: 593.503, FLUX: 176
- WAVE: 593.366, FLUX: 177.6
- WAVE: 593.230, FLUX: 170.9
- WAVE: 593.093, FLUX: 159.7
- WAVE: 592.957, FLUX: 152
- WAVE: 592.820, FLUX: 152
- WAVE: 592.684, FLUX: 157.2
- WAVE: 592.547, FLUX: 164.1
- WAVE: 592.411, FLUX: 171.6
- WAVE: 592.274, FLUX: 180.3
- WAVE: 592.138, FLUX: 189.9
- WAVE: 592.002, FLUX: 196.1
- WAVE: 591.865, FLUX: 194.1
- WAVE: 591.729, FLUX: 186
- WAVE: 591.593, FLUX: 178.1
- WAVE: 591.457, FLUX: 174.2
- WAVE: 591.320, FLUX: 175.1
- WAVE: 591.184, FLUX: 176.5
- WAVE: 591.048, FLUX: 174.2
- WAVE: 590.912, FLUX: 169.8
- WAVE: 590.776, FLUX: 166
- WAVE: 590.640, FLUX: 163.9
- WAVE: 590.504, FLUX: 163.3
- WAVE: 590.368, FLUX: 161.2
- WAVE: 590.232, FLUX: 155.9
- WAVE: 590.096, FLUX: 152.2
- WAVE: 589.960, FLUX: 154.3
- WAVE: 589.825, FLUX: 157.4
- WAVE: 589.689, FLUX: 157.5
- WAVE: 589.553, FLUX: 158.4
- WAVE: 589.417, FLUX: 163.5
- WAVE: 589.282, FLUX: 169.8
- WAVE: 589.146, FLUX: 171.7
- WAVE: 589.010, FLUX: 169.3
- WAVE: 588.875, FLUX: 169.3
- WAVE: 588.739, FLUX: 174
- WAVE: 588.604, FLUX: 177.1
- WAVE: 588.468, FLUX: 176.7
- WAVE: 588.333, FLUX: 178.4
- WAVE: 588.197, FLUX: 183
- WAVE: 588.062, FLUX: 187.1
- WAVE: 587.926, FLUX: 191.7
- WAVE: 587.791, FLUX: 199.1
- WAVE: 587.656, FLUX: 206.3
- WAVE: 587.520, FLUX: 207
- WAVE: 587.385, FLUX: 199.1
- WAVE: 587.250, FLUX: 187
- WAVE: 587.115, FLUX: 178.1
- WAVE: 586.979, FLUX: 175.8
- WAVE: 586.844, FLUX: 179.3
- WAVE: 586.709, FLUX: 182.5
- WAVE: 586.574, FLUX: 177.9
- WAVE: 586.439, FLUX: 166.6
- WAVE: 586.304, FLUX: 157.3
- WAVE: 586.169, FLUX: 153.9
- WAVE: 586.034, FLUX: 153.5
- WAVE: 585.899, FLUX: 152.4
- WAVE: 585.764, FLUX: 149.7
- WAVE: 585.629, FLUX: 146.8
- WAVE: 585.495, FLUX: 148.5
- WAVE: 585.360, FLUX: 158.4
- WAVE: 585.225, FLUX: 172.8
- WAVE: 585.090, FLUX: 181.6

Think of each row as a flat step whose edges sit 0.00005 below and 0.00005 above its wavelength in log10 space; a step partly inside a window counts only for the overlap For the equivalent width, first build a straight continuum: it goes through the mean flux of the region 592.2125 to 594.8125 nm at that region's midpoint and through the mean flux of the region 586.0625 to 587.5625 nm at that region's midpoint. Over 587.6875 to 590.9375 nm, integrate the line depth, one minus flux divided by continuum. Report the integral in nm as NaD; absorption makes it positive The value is 0.11 nm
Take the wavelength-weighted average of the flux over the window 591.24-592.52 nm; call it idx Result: 182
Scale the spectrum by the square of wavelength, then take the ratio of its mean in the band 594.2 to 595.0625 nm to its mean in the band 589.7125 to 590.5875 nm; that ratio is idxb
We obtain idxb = 1.2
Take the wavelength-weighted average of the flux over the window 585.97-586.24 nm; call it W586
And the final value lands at 154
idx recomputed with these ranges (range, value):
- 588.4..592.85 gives 170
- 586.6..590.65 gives 175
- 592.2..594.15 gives 168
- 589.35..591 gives 160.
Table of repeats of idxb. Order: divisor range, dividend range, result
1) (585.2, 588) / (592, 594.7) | 1.03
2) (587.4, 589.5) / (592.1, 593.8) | 0.94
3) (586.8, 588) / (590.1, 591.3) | 0.88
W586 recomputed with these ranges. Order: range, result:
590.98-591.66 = 176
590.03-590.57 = 158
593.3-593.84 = 174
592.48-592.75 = 160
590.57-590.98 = 167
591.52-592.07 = 189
